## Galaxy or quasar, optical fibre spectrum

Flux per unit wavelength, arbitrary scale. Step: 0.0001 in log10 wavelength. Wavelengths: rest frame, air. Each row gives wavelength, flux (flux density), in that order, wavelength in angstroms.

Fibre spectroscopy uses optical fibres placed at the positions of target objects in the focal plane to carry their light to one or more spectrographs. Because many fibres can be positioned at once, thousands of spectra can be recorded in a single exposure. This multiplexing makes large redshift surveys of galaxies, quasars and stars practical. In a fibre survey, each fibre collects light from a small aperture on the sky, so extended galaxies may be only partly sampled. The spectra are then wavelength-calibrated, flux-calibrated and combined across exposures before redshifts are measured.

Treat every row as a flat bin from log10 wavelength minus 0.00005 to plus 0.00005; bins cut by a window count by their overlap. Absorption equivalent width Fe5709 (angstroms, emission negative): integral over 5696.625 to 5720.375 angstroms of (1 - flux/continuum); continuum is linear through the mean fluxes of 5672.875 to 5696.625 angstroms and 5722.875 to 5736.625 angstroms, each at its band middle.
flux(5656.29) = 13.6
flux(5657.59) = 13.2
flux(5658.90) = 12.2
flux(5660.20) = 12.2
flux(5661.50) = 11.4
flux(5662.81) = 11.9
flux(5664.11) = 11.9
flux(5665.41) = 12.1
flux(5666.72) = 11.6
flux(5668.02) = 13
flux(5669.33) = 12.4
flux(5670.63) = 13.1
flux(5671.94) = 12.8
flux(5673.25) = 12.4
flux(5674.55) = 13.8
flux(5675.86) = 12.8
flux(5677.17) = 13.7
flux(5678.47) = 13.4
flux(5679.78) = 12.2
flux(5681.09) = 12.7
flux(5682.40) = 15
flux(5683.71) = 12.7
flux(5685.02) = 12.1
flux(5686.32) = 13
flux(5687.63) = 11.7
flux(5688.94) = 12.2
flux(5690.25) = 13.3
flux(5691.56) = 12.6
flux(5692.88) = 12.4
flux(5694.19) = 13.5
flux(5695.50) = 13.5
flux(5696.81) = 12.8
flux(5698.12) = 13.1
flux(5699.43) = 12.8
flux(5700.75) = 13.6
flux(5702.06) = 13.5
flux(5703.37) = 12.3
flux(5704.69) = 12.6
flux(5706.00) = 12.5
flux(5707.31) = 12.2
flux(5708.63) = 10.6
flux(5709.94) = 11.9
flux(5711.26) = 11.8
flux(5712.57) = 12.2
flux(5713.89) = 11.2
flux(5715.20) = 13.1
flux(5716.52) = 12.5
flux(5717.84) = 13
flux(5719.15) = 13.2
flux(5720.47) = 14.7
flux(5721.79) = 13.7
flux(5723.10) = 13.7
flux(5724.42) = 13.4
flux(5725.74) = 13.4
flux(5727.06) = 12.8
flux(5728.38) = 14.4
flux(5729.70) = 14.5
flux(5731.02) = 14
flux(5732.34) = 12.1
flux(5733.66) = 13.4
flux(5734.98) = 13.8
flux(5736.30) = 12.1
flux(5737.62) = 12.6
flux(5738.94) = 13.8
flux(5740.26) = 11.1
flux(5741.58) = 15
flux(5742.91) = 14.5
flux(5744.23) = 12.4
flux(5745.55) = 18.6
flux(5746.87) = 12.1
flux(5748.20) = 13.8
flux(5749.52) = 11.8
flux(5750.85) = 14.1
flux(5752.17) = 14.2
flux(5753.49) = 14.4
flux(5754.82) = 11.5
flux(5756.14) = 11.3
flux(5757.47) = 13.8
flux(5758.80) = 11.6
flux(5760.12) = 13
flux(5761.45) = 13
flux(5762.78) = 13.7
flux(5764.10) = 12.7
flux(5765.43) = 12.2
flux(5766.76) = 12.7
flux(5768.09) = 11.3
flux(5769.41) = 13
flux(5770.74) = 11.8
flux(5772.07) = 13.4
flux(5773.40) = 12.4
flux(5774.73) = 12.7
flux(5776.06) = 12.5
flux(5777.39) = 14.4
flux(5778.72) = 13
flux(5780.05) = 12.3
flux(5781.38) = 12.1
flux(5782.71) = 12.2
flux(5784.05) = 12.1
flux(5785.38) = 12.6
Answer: 1.2 angstroms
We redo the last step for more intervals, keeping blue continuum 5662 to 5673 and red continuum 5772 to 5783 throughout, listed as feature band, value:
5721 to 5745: -1.5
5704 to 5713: 0.4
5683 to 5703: -0.7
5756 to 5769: 0.1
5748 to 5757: -0.2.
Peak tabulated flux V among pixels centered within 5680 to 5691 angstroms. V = 15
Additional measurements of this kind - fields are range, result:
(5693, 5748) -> 18.6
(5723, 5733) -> 14.5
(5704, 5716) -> 13.1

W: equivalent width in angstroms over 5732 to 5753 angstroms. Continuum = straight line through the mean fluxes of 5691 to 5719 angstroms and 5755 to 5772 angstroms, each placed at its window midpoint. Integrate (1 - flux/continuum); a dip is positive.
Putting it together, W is -1.61 angstroms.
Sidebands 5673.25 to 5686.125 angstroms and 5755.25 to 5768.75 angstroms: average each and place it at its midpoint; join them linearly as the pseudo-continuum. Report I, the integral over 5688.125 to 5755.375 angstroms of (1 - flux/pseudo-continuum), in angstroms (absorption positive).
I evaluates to -1.6 angstroms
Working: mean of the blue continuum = 13.1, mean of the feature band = 13.1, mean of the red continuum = 12.5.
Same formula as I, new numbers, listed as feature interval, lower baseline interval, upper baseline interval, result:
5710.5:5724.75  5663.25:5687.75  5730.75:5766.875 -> 0.08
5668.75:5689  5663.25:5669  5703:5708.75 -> -1.23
